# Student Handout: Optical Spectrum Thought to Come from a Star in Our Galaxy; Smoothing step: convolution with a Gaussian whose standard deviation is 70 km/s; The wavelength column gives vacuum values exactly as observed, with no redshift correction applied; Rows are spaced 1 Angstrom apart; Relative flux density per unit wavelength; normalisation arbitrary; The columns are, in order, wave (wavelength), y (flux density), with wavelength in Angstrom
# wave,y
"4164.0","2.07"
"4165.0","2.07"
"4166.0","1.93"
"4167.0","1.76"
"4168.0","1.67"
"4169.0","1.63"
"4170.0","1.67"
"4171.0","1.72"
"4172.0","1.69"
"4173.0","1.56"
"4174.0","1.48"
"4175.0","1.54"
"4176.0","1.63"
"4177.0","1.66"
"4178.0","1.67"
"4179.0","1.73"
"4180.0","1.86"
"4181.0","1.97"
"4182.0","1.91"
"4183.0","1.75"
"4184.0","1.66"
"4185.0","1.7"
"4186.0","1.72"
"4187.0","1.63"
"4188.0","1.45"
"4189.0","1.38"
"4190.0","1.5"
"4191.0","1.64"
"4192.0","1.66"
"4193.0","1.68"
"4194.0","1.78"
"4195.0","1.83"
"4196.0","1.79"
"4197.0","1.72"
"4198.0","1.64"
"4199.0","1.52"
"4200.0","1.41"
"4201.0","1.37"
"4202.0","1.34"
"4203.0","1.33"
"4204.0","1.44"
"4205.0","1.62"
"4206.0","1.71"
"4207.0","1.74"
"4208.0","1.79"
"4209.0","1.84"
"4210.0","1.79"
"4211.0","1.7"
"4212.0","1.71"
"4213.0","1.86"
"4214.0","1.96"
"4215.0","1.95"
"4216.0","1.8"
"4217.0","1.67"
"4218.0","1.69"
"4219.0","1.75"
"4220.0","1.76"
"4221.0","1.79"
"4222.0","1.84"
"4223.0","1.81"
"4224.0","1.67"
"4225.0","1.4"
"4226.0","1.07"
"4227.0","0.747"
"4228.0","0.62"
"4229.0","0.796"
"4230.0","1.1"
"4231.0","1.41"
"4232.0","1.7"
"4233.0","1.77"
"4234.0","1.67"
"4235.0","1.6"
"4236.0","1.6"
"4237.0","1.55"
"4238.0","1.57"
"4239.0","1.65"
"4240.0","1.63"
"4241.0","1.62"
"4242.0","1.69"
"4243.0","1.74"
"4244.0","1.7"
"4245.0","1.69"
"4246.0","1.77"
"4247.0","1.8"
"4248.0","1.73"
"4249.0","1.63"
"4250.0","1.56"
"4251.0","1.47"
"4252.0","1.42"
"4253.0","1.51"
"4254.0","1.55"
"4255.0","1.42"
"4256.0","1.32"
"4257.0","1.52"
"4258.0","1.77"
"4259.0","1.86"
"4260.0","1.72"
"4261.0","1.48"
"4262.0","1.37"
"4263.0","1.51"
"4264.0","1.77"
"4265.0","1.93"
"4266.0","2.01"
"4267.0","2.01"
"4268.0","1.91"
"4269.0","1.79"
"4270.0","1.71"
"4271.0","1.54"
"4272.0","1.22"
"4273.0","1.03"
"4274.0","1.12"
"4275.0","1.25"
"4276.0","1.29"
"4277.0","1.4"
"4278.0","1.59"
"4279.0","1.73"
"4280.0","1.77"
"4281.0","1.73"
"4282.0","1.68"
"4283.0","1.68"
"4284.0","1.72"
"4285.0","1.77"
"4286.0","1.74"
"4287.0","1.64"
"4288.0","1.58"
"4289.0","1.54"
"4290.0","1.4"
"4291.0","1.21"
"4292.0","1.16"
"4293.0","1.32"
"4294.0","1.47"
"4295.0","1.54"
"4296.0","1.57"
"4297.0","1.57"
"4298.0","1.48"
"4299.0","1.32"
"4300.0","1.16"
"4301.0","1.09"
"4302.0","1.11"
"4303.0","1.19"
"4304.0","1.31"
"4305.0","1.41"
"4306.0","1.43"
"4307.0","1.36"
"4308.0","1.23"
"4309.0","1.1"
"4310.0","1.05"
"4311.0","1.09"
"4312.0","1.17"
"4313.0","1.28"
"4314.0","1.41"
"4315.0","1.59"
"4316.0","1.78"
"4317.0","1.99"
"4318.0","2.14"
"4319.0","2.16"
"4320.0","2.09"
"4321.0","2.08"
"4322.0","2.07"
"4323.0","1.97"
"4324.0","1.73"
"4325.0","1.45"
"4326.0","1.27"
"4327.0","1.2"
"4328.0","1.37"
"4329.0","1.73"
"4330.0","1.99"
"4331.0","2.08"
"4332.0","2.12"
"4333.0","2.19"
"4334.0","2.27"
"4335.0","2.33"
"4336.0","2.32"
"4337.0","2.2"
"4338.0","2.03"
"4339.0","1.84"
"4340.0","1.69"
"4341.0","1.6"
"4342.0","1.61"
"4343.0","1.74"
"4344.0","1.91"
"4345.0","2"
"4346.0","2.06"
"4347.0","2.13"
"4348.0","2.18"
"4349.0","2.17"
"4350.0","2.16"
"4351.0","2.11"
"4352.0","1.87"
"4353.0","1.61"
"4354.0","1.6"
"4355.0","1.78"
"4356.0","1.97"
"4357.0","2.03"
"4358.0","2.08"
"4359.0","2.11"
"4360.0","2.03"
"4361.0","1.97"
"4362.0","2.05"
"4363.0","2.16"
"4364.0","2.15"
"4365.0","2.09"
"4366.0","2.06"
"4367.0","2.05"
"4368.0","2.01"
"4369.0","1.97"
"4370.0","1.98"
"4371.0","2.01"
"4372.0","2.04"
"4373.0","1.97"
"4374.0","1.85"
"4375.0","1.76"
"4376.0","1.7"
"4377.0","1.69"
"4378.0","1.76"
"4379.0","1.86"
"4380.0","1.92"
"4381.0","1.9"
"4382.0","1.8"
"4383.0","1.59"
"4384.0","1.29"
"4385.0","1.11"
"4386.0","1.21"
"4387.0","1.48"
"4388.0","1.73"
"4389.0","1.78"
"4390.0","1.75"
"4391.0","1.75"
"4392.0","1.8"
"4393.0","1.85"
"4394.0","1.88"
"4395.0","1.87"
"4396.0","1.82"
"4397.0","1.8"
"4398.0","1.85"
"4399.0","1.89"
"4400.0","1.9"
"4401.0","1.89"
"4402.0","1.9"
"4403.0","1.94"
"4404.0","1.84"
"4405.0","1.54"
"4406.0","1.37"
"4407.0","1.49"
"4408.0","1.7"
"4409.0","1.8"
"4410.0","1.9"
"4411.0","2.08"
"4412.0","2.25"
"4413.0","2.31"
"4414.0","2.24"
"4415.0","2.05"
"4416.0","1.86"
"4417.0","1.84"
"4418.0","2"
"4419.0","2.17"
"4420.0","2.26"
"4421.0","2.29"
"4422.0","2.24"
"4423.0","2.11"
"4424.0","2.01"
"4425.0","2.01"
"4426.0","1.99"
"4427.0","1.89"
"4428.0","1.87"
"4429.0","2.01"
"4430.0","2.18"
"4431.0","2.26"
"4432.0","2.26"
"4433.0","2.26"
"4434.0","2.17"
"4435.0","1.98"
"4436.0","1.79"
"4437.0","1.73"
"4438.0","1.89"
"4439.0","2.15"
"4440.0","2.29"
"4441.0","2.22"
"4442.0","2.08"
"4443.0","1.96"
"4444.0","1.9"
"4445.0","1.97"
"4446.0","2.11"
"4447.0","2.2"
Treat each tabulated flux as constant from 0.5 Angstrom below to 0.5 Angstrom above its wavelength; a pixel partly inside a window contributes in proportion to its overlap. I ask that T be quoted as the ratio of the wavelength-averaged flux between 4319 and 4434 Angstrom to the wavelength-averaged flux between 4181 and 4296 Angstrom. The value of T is 1.20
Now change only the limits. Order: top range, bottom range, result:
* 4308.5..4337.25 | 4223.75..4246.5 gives 1.20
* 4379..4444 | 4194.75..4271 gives 1.18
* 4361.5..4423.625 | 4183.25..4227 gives 1.14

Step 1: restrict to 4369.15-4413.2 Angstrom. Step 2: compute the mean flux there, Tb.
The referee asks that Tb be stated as 1.78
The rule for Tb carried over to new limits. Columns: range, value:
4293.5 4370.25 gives 1.77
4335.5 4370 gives 1.98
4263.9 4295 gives 1.57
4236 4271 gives 1.66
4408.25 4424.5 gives 2.08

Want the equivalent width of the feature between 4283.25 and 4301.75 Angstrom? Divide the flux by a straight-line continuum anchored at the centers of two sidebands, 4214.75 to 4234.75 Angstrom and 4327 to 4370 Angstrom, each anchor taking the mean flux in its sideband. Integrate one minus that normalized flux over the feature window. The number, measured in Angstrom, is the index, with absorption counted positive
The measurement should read 3.1 Angstrom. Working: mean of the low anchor 1.5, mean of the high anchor 1.98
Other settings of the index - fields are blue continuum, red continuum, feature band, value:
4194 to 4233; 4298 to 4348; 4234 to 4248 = -0.5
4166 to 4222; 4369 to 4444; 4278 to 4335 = 6.8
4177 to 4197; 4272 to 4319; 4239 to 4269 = -2.3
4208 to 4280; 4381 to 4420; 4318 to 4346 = -3.1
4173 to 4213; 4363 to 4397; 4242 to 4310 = 7.8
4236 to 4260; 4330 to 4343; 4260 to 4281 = 1.7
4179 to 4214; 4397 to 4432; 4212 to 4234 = 2.1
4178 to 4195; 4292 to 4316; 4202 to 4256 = -1.0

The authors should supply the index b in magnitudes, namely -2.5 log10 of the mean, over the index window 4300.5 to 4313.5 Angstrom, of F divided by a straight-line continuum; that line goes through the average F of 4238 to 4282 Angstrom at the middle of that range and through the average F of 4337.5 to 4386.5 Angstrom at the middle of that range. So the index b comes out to 0.38 mag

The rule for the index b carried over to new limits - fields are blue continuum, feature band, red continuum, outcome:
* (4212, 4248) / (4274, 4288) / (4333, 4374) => 0.106 mag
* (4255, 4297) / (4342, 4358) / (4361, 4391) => -0.114 mag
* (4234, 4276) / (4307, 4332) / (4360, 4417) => 0.058 mag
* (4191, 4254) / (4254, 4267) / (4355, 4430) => 0.010 mag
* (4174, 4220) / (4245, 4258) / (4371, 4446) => 0.107 mag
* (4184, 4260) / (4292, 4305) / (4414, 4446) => 0.300 mag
